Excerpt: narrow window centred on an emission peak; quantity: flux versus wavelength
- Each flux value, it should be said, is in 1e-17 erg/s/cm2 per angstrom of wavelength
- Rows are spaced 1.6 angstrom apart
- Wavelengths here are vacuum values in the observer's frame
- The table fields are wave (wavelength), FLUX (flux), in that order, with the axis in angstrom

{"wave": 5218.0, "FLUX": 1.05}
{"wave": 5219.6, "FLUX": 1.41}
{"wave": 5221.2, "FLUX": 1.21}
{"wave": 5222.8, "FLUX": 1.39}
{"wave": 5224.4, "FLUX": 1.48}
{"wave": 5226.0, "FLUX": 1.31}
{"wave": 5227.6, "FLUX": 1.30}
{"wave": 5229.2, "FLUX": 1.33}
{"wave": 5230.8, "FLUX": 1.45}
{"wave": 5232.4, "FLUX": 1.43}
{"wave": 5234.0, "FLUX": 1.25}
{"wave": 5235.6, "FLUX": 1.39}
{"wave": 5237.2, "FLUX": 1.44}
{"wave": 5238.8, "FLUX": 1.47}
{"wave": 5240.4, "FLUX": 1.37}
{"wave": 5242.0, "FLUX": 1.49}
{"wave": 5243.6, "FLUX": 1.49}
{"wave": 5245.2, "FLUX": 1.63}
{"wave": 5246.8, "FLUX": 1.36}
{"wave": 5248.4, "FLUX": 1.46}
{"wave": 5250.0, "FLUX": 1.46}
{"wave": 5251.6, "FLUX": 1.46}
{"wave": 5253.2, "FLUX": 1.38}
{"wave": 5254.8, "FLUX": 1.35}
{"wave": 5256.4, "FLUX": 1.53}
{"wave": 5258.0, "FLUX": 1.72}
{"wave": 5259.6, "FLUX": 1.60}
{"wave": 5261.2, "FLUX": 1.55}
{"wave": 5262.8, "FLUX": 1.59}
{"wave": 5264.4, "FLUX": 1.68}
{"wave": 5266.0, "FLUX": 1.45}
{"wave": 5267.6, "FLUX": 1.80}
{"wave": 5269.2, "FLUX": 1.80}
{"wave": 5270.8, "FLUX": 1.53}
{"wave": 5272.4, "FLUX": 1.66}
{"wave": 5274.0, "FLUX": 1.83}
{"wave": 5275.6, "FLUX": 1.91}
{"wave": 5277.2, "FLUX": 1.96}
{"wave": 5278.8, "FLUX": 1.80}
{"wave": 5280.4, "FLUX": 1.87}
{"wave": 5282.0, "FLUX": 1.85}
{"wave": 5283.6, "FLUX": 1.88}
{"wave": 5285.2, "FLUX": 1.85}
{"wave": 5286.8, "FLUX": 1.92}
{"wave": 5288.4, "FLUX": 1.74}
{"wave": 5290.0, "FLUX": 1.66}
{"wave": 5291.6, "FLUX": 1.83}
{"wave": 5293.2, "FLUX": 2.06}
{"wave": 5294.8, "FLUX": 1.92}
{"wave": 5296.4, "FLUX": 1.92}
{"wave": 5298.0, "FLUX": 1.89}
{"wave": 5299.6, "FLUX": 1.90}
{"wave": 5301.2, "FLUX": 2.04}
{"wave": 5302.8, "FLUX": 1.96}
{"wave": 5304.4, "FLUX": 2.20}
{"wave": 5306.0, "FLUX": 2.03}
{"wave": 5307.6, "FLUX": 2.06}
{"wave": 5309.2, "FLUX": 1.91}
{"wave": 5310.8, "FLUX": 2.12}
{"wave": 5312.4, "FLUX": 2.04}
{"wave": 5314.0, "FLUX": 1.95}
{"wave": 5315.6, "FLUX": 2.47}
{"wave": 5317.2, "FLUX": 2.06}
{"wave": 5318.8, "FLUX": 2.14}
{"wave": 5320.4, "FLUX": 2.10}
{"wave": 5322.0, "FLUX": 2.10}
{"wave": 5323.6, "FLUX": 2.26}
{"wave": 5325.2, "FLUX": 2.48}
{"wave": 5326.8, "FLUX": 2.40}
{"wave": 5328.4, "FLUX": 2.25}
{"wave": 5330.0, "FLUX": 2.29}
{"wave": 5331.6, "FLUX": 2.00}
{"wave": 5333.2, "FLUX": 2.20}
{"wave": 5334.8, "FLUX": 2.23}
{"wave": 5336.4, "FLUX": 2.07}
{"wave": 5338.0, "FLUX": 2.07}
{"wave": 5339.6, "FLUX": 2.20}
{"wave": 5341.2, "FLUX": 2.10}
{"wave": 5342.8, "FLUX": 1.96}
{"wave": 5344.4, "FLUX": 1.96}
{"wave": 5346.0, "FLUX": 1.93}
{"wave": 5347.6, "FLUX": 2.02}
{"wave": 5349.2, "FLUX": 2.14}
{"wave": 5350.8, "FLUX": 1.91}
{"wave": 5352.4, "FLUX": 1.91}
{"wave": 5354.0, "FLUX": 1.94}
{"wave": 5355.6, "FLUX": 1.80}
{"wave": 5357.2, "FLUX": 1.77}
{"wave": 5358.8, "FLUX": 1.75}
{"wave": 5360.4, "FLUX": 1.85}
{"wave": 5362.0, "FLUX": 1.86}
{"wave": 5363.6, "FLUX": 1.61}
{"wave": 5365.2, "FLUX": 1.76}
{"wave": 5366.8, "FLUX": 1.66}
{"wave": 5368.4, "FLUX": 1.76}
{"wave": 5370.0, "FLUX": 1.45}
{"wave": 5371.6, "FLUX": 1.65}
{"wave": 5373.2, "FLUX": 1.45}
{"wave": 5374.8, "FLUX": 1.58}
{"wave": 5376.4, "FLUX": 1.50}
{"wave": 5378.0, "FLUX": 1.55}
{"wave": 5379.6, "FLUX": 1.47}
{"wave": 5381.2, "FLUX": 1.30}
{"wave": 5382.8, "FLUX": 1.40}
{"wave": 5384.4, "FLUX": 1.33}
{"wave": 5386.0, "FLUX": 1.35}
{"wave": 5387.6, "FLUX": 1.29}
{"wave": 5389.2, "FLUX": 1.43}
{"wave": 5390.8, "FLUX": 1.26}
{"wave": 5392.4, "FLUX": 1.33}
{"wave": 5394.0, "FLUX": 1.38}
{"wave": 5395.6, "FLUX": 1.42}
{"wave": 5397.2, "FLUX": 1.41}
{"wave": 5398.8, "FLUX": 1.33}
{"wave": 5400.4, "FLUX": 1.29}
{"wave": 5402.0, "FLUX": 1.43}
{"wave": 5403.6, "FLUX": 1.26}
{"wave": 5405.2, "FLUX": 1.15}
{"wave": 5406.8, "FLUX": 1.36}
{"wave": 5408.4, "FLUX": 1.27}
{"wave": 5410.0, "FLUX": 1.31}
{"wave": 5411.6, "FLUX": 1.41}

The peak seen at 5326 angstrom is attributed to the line C III] 1909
